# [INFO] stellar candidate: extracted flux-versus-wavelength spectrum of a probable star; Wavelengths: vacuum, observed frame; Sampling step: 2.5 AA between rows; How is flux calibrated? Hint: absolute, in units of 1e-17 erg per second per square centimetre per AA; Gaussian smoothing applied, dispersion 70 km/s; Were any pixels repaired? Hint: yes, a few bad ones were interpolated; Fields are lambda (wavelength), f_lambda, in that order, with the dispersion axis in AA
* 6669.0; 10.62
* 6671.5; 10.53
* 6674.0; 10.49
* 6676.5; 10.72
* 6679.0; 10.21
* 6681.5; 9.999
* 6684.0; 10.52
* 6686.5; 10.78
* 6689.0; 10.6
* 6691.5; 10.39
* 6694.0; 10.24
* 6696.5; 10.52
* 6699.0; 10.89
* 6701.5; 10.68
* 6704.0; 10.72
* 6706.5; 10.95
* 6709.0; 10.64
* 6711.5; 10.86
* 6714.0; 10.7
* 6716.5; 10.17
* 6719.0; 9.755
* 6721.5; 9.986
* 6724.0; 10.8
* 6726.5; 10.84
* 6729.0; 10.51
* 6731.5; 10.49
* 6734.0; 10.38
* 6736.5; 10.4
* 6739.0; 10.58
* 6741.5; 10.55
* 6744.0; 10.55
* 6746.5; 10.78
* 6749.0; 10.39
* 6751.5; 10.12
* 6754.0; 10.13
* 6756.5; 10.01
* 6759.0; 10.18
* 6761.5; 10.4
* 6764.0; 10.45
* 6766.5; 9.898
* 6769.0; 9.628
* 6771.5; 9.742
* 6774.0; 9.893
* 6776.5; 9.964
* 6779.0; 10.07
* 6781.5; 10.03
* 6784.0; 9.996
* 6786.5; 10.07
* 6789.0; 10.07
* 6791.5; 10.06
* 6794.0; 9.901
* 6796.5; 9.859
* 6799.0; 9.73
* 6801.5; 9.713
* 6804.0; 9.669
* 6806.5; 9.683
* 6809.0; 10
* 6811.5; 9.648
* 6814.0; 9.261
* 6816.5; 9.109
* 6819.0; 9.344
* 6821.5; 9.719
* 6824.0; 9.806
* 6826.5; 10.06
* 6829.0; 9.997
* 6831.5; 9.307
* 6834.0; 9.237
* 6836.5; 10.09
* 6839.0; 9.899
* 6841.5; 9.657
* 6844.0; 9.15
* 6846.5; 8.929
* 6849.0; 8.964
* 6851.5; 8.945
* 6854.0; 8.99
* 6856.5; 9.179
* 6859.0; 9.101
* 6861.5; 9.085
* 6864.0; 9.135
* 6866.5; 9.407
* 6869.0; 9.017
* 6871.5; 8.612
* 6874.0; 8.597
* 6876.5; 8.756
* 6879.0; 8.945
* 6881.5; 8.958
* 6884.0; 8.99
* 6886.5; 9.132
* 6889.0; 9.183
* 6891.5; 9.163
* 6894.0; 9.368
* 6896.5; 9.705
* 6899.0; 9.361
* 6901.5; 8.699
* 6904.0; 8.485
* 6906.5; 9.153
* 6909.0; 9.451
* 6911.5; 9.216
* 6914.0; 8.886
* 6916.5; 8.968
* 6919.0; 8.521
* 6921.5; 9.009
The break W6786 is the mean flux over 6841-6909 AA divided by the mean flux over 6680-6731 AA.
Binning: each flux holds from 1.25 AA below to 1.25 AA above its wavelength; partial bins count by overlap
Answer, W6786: 0.9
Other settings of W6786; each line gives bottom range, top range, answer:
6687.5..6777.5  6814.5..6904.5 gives 0.89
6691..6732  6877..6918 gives 0.86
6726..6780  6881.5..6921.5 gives 0.88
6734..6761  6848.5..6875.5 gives 0.87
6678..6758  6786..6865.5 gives 0.91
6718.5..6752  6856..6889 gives 0.86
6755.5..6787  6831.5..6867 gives 0.92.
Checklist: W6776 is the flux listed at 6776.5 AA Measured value 9.964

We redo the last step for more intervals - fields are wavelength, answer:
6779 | 10.07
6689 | 10.6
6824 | 9.806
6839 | 9.899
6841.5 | 9.657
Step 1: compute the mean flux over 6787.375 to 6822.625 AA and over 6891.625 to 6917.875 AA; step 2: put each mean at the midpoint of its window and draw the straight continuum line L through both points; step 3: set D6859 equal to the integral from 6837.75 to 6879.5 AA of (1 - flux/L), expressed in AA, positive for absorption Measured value 1.4 AA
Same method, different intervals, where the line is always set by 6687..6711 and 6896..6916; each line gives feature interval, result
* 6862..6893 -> 1.0 AA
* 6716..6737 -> 0.1 AA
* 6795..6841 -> 0.3 AA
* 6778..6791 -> -0.1 AA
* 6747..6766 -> -0.1 AA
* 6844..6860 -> 0.8 AA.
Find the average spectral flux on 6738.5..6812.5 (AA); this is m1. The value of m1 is 10.1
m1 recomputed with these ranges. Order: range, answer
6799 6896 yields 9.32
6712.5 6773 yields 10.3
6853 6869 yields 9.14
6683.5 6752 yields 10.5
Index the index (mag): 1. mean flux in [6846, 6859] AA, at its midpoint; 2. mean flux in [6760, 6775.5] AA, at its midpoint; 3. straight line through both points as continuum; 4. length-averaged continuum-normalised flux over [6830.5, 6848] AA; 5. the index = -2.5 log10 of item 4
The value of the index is -0.03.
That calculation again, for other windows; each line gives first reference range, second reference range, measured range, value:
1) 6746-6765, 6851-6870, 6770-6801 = 0.00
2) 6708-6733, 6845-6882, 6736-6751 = -0.03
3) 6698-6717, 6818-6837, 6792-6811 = 0.01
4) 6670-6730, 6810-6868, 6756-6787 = -0.01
